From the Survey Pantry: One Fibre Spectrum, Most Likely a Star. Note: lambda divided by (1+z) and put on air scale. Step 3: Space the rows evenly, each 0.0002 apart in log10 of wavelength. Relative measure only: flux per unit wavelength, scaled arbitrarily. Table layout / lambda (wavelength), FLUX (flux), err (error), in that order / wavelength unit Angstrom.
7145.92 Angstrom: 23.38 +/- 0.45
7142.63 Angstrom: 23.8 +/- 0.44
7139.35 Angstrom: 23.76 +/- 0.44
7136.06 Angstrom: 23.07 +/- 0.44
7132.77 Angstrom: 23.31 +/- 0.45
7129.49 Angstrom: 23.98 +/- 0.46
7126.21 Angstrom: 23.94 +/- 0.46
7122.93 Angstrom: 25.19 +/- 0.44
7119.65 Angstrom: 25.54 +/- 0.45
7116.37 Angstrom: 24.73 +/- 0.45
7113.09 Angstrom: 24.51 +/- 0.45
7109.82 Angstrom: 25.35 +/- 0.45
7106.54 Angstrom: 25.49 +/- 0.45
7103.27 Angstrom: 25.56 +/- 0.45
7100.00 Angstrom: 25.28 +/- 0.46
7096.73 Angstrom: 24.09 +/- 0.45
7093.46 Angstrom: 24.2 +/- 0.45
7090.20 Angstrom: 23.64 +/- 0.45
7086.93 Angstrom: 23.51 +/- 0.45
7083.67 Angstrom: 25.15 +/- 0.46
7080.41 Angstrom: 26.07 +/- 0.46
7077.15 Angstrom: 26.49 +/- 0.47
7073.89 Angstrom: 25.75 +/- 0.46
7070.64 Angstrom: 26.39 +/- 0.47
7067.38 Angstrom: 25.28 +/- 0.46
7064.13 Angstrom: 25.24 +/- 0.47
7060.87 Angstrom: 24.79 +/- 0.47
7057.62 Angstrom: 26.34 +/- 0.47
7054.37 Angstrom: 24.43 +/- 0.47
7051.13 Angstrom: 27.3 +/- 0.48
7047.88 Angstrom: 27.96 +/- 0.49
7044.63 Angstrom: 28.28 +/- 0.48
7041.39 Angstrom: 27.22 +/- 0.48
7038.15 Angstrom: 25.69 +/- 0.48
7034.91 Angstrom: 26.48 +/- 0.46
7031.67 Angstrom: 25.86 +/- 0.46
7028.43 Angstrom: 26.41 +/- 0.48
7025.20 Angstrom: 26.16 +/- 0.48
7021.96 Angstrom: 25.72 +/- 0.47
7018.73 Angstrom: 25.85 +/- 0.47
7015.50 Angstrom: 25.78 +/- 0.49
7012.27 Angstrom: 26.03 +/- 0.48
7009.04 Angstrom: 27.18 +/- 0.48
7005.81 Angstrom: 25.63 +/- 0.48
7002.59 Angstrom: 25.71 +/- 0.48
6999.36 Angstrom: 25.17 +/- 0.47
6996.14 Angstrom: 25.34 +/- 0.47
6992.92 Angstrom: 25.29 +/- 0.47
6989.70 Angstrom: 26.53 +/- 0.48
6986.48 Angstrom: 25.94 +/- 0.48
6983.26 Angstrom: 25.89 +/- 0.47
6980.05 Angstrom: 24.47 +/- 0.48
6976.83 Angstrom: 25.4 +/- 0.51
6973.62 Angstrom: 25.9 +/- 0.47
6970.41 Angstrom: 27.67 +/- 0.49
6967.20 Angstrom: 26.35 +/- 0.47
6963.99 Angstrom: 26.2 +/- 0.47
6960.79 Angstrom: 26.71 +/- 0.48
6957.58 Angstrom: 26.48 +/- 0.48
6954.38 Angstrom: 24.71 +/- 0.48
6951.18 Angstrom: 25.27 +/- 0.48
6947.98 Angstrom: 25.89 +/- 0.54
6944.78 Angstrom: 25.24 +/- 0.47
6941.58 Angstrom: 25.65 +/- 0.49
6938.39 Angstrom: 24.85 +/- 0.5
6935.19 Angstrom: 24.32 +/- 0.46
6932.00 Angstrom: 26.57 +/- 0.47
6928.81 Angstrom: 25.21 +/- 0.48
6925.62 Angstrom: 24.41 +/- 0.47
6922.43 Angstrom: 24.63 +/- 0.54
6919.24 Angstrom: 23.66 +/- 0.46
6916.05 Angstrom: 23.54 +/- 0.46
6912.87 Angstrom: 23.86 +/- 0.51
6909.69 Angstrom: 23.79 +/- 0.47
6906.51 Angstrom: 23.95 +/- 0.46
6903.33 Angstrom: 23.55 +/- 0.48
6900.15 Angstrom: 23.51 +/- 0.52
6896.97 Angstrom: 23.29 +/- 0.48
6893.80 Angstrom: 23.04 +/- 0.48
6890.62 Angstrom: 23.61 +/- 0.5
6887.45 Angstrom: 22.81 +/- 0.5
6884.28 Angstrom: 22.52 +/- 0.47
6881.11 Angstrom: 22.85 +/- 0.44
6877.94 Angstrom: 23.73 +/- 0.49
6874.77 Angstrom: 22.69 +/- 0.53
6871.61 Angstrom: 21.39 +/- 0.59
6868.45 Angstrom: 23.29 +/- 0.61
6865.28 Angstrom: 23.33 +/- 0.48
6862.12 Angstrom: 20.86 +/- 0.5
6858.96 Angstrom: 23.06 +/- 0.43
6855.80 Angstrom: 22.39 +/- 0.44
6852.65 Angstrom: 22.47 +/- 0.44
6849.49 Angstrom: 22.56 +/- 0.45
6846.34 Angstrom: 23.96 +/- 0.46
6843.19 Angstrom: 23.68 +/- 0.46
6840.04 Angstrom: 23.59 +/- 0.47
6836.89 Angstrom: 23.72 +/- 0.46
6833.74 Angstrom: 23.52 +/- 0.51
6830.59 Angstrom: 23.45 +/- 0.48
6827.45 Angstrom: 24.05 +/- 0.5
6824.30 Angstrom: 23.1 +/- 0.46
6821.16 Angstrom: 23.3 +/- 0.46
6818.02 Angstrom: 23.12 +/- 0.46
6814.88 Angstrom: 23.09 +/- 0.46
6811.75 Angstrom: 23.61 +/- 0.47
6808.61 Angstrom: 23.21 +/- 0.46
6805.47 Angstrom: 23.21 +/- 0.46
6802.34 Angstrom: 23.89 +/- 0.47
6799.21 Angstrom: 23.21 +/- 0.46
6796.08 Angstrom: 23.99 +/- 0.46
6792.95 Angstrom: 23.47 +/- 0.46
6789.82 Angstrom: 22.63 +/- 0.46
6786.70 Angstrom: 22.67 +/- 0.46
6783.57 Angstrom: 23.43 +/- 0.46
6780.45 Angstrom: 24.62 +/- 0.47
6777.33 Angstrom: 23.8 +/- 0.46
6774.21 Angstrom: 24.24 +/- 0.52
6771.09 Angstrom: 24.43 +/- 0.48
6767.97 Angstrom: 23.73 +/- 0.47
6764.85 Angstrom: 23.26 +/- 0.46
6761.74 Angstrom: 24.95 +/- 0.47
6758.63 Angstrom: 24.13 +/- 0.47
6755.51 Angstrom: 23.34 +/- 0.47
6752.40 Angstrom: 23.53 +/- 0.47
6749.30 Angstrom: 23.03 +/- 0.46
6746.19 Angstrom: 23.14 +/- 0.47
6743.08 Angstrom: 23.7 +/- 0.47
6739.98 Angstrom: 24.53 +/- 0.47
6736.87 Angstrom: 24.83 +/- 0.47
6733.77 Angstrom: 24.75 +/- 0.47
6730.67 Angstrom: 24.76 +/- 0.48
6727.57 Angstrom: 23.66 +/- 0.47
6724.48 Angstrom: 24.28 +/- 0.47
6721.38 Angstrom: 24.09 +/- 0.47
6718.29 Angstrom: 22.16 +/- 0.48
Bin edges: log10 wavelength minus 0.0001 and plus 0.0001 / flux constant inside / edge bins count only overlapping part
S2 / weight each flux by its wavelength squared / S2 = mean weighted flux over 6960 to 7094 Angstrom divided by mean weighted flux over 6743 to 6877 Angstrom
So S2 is 1.2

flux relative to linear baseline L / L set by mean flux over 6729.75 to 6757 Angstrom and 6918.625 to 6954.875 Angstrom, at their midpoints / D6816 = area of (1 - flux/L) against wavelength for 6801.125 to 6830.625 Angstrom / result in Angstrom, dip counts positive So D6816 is 1.18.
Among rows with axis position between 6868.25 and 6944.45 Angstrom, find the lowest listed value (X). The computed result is 21.39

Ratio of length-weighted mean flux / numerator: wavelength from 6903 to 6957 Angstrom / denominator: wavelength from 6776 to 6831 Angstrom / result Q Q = 1.05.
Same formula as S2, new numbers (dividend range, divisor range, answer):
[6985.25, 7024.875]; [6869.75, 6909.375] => 1.16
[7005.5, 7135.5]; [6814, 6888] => 1.18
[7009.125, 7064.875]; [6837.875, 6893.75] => 1.21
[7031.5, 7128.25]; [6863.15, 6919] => 1.16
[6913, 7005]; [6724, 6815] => 1.13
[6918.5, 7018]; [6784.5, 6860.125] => 1.15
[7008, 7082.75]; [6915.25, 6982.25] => 1.06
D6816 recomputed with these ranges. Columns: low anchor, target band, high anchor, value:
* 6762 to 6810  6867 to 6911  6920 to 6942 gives 2.6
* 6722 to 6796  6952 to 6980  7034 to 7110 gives -1.1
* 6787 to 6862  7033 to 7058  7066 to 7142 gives -2.3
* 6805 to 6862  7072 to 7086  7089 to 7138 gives -0.8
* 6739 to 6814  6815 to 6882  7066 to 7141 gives 2.4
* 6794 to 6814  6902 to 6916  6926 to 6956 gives 0.6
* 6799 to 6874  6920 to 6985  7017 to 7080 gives -2.0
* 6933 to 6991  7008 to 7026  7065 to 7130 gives -0.4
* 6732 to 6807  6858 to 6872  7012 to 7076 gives 1.2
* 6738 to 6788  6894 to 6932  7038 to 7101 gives 1.1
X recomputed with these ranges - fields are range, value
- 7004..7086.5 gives 24.43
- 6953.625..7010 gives 24.47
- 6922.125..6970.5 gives 24.32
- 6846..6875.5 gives 20.86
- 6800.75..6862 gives 22.39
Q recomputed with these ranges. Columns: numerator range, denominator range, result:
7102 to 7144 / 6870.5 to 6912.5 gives 1.06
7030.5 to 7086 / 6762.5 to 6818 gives 1.11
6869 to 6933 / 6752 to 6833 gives 1.00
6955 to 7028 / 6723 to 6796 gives 1.09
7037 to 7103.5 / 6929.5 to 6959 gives 1.01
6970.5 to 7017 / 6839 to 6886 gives 1.13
